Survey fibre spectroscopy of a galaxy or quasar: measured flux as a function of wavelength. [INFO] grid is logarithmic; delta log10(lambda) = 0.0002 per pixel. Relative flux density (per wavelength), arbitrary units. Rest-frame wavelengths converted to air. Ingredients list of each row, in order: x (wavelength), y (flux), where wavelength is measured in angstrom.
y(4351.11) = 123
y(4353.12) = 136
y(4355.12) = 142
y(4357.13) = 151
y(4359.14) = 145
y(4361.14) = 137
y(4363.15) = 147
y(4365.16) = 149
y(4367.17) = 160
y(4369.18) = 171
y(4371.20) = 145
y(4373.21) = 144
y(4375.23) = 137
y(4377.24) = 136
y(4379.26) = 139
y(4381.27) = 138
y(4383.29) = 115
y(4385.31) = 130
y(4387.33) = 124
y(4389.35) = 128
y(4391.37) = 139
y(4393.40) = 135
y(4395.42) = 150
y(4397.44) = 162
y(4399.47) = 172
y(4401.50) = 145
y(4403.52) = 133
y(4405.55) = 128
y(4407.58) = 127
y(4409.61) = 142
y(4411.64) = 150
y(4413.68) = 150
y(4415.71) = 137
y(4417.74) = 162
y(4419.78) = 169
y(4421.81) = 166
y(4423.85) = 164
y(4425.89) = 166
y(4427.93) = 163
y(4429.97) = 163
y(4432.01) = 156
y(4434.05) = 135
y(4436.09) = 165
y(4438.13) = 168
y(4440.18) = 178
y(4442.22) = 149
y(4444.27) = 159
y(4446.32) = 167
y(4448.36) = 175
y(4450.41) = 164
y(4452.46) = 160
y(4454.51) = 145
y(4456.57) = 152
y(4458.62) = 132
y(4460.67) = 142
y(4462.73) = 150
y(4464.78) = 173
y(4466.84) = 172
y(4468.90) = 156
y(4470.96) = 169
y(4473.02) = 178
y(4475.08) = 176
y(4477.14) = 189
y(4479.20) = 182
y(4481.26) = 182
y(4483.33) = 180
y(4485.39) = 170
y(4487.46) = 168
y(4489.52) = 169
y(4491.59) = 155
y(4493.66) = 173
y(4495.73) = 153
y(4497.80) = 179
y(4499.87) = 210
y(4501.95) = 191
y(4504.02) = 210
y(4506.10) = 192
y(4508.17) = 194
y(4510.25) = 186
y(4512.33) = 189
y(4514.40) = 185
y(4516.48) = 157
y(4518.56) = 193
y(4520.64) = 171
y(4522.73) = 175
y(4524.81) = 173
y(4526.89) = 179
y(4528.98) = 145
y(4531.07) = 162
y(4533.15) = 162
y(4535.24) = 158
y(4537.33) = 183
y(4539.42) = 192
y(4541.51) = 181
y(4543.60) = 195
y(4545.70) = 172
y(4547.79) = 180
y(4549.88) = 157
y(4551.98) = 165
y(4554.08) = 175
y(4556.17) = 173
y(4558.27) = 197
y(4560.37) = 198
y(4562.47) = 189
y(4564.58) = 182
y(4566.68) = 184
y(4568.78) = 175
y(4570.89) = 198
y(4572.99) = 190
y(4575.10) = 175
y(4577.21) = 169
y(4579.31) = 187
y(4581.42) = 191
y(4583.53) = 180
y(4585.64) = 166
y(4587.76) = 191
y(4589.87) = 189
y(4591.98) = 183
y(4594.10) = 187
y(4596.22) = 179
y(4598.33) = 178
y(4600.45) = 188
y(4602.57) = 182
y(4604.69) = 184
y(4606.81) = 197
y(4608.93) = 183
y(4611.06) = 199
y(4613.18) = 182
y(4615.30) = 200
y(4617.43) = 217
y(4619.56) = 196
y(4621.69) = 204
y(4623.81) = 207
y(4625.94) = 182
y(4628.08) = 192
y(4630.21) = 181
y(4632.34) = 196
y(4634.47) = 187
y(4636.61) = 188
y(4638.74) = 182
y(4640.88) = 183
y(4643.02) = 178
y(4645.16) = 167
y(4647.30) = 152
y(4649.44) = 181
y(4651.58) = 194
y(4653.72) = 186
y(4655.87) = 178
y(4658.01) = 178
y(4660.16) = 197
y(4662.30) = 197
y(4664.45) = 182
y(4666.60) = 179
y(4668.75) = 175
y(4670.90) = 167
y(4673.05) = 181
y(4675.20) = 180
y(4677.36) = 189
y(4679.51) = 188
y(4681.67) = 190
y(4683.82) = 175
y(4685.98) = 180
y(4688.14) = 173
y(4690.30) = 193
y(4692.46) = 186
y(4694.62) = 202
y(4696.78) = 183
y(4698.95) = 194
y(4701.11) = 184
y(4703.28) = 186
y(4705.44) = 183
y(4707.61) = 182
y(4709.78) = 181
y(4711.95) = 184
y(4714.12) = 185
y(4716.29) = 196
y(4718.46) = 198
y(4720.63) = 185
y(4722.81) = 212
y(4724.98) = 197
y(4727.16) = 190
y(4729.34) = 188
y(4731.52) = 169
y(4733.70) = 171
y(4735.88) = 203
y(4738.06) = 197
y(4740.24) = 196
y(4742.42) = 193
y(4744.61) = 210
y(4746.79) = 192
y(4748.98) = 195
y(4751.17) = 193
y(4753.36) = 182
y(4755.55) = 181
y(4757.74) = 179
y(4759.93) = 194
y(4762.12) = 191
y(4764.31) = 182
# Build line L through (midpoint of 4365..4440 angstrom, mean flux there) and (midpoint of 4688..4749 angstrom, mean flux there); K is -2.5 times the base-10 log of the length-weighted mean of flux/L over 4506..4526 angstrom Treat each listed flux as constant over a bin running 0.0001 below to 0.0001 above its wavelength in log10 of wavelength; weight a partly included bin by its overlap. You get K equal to -0.11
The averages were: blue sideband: 148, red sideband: 190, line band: 181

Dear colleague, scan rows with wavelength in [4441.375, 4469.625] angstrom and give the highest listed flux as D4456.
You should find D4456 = 175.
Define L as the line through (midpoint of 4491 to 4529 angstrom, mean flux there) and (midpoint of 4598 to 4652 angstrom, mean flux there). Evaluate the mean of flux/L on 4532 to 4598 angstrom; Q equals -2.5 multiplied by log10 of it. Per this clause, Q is 0.02 mag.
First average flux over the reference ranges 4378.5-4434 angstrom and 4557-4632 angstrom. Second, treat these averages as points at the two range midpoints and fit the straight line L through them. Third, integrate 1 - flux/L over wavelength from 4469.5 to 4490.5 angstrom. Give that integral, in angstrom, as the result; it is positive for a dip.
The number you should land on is -1.7 angstrom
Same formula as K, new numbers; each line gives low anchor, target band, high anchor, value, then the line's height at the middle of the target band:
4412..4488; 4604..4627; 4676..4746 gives -0.10 mag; 179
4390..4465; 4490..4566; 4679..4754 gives -0.08 mag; 166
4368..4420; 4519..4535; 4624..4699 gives -0.03 mag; 163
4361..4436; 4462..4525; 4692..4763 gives -0.12 mag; 159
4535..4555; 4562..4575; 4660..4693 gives -0.05 mag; 178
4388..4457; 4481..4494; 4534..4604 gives -0.03 mag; 166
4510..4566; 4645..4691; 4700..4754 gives 0.03 mag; 186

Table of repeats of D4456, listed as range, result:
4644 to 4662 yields 197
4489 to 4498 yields 179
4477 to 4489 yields 189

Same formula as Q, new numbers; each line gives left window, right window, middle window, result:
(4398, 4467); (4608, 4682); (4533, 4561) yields -0.04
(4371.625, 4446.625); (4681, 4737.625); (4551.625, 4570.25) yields -0.09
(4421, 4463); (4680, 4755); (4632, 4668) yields -0.01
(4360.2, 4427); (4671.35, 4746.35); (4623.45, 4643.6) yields -0.05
